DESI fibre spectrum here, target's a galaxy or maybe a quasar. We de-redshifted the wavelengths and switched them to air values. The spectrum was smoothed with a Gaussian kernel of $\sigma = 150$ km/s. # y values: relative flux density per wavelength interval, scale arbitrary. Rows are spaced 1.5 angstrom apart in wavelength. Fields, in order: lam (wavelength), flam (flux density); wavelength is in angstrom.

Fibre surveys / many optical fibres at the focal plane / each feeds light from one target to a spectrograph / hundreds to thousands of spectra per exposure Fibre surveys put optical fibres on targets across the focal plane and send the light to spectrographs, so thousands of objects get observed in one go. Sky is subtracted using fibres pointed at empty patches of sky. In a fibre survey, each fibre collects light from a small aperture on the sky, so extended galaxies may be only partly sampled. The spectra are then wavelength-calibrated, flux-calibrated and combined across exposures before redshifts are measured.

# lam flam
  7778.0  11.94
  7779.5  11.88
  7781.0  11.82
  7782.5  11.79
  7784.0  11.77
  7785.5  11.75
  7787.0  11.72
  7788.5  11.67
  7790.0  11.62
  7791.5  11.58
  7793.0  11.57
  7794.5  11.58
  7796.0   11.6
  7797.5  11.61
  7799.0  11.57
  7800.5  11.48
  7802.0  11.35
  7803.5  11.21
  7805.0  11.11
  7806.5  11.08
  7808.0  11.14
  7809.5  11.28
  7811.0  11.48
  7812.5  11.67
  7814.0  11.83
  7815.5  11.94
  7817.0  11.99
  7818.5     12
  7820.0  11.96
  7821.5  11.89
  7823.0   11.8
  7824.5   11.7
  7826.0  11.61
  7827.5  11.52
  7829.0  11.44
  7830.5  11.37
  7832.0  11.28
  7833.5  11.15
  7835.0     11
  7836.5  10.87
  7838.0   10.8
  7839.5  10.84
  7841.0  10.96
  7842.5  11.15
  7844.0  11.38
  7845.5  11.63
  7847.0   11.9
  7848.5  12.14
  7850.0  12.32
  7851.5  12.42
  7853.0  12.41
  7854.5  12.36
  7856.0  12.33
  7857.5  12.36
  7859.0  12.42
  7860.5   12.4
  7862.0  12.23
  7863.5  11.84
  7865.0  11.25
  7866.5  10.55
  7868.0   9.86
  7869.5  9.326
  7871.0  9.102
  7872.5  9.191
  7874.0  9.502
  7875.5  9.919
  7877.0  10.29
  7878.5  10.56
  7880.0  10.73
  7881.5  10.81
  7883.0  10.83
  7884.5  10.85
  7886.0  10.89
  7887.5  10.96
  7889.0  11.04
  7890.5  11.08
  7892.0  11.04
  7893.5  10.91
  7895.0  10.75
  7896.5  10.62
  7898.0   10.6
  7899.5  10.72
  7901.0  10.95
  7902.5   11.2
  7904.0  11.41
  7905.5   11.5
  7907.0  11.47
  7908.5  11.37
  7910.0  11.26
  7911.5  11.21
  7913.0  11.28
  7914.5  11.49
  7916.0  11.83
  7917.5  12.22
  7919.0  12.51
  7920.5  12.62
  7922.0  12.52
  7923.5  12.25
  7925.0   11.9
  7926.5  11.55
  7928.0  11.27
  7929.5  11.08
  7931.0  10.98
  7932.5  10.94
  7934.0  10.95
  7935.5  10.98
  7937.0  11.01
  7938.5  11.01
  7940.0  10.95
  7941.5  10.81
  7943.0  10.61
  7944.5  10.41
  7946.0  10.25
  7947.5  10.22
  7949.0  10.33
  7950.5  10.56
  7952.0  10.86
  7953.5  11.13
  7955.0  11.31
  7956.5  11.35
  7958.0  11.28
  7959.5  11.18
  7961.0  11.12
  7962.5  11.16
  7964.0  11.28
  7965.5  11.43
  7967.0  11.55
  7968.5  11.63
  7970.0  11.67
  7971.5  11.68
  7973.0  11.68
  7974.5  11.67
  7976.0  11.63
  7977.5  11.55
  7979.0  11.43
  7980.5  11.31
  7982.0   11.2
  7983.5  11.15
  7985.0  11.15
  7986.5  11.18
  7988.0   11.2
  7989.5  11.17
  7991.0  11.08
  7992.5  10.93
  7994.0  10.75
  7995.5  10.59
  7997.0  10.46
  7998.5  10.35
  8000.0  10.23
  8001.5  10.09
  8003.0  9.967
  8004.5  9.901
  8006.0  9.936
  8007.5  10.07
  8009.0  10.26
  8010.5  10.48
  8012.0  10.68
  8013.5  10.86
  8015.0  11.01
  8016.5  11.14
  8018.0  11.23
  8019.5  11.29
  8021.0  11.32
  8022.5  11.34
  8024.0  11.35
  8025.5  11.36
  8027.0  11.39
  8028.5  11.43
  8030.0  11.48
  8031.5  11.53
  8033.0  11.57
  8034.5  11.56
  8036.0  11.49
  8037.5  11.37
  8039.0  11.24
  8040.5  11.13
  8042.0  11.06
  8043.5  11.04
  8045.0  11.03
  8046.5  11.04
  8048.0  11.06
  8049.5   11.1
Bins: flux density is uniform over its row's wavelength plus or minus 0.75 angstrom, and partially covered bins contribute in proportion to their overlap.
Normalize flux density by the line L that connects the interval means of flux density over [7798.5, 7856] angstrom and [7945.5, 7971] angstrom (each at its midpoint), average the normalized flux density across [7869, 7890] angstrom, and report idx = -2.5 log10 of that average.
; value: 0.11 mag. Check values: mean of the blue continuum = 11.6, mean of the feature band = 10.3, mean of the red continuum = 11.1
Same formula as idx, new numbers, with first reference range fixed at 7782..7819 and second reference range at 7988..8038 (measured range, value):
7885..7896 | 0.034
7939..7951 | 0.059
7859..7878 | 0.082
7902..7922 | -0.044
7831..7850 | 0.014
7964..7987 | -0.042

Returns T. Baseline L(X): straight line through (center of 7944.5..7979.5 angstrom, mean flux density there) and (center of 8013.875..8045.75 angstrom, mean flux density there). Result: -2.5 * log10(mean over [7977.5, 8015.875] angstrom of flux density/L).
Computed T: 0.05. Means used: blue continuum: 11.2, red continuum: 11.3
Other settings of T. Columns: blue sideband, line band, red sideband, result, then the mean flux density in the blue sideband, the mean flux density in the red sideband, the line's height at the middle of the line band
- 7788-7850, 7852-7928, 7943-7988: 0.01 mag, 11.5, 11.2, 11.3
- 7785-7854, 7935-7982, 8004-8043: 0.01 mag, 11.6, 11.1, 11.2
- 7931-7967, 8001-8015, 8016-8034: 0.10 mag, 10.9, 11.4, 11.3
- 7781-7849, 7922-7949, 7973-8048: 0.02 mag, 11.5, 11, 11.2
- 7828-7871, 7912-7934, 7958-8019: -0.05 mag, 11.5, 11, 11.2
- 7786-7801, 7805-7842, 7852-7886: -0.01 mag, 11.6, 11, 11.4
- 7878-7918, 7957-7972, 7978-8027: -0.04 mag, 11.1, 10.8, 10.9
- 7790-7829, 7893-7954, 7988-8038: 0.00 mag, 11.6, 10.9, 11.2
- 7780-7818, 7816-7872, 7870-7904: -0.04 mag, 11.6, 10.6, 11.1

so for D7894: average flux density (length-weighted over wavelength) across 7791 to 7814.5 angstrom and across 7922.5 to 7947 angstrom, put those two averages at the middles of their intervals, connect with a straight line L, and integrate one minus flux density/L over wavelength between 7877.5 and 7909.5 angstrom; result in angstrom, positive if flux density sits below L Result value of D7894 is 0.6 angstrom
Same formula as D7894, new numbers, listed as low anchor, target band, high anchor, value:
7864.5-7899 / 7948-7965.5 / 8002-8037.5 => -0.50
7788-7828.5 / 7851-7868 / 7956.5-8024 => -0.78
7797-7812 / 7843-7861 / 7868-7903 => -2.18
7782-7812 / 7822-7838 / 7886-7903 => -0.09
